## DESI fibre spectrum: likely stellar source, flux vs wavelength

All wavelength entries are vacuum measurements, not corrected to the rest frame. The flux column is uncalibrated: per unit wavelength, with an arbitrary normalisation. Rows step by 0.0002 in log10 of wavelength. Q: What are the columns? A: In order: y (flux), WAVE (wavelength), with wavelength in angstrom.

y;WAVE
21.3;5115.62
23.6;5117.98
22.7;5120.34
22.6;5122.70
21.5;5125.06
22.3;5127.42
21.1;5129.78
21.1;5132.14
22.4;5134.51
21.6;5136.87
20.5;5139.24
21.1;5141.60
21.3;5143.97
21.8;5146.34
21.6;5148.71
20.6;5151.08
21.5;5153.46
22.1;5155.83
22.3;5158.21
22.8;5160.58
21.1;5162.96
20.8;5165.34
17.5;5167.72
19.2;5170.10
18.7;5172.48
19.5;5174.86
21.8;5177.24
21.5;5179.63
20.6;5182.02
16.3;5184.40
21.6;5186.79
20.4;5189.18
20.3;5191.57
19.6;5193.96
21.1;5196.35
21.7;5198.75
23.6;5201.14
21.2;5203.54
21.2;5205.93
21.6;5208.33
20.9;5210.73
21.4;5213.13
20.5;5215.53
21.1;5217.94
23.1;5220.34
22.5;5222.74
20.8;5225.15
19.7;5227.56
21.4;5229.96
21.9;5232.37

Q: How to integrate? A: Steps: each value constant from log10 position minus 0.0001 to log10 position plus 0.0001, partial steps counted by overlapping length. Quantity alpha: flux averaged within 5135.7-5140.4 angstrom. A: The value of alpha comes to 21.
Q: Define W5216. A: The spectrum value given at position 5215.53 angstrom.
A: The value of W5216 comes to 20.5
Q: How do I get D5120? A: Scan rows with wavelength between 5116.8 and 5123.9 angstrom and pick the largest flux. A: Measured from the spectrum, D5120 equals 23.6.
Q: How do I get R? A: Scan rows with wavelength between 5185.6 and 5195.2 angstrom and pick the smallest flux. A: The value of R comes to 19.6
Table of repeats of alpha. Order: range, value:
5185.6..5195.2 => 20.5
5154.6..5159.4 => 22.2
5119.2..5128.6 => 22.3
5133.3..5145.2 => 21.4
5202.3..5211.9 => 21.2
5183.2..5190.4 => 19.5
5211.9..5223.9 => 21.7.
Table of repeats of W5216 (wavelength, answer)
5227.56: 19.7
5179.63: 21.5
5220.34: 23.1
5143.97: 21.3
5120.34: 22.7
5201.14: 23.6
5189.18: 20.4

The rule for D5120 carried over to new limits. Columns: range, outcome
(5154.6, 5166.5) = 22.8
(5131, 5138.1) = 22.4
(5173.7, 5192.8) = 21.8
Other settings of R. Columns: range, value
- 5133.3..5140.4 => 20.5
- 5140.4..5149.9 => 21.1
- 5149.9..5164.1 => 20.6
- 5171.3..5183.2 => 18.7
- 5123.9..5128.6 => 21.5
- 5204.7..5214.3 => 20.9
